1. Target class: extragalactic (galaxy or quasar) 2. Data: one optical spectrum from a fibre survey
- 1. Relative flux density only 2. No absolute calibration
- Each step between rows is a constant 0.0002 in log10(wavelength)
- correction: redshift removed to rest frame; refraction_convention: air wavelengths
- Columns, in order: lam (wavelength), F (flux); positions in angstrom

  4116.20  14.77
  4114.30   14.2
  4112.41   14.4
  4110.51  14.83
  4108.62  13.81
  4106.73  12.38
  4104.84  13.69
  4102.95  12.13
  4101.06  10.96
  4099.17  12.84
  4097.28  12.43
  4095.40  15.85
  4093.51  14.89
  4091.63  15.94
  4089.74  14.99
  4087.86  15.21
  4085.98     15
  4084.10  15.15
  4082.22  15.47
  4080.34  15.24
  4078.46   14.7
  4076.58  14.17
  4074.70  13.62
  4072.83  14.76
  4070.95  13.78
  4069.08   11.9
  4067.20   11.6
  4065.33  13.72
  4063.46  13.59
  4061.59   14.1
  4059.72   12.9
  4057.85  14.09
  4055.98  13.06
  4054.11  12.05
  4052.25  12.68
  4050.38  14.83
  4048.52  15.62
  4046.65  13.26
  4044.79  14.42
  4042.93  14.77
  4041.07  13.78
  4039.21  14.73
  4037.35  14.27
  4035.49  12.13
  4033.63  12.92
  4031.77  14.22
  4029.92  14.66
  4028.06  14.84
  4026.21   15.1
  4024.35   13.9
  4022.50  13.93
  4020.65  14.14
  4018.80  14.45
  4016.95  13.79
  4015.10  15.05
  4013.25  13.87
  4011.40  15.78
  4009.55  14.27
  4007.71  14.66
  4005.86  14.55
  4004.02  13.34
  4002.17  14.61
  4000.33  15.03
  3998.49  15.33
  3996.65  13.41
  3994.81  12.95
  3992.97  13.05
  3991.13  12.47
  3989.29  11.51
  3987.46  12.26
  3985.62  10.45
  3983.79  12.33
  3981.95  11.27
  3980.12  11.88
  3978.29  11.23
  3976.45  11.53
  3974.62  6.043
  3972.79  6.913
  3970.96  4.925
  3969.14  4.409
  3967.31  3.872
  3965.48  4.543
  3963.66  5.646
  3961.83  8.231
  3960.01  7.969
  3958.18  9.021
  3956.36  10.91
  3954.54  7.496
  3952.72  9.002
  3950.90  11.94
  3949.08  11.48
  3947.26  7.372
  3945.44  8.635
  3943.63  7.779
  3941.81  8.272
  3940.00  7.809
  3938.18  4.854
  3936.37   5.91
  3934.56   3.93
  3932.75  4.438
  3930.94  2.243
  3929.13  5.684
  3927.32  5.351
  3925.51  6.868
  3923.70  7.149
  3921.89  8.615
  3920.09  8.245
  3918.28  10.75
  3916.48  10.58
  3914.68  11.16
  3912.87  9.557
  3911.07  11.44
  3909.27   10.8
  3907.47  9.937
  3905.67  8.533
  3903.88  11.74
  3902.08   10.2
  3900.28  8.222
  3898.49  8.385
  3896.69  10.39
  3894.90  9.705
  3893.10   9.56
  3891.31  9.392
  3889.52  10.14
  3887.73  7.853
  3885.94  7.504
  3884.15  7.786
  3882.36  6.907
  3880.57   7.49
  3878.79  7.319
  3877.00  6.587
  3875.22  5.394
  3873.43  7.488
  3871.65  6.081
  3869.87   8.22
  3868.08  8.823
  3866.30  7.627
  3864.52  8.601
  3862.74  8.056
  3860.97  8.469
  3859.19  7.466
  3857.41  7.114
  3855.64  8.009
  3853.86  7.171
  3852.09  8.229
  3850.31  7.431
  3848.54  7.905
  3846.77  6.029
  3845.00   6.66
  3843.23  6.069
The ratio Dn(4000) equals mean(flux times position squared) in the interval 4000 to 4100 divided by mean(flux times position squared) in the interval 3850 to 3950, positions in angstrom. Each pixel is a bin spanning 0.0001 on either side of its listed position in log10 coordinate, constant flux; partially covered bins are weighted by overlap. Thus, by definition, 1.90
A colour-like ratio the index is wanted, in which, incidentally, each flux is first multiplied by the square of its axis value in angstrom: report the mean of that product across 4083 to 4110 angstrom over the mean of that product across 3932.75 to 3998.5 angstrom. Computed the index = 1.67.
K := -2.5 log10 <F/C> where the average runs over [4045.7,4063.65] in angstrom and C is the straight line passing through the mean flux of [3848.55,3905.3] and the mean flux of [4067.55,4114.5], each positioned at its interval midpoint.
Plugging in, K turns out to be -0.05 mag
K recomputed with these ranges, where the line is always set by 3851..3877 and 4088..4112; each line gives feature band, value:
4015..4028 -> -0.22 mag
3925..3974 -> 0.39 mag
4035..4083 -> -0.09 mag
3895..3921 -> -0.14 mag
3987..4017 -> -0.23 mag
